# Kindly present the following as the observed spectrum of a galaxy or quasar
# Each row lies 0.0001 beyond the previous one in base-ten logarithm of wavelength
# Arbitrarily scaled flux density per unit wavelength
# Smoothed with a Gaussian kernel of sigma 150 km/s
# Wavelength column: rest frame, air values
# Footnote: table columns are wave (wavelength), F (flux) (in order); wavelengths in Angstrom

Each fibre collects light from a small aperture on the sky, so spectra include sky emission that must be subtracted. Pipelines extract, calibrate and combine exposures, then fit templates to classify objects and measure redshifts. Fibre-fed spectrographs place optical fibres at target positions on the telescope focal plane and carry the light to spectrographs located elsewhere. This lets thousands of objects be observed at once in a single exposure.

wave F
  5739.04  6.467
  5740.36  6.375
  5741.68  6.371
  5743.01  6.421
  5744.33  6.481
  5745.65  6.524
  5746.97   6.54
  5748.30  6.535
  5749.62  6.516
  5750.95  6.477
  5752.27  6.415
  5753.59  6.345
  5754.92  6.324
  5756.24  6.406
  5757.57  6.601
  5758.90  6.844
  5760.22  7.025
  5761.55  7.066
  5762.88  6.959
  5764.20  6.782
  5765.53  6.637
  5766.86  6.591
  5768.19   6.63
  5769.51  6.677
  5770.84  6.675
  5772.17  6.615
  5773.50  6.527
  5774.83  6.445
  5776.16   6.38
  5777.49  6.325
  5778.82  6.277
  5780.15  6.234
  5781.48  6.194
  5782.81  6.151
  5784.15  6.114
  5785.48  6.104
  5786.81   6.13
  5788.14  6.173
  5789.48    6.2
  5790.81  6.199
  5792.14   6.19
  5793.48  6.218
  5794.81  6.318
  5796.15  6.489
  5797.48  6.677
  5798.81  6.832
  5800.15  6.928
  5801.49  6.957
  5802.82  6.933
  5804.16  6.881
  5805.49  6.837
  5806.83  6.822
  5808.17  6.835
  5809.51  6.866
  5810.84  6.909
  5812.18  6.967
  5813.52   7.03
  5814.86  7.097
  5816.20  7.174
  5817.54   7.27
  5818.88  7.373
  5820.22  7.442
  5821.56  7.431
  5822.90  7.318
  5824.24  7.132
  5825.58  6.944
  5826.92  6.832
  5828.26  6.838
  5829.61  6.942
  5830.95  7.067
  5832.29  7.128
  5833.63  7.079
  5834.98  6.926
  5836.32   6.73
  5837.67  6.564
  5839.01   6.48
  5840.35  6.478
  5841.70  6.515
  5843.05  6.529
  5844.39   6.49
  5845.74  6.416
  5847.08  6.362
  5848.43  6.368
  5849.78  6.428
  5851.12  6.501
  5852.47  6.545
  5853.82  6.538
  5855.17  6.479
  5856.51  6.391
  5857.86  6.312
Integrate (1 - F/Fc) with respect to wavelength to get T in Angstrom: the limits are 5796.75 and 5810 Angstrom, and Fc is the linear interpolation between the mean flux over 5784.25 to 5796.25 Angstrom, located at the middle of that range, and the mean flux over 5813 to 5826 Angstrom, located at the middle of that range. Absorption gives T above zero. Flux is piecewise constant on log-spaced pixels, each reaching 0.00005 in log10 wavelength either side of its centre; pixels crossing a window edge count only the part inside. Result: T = -0.4 Angstrom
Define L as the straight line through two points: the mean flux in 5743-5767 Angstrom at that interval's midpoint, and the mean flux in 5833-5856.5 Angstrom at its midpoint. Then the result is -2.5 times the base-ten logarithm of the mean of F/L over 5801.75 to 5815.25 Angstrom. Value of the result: -0.055 mag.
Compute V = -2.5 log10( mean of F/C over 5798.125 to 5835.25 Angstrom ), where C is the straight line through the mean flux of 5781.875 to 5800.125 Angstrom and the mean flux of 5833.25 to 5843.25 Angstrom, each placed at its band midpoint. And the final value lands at -0.09 mag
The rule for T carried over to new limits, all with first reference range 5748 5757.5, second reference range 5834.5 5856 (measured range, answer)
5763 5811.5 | -0.42 Angstrom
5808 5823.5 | -1.57 Angstrom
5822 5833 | -0.90 Angstrom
